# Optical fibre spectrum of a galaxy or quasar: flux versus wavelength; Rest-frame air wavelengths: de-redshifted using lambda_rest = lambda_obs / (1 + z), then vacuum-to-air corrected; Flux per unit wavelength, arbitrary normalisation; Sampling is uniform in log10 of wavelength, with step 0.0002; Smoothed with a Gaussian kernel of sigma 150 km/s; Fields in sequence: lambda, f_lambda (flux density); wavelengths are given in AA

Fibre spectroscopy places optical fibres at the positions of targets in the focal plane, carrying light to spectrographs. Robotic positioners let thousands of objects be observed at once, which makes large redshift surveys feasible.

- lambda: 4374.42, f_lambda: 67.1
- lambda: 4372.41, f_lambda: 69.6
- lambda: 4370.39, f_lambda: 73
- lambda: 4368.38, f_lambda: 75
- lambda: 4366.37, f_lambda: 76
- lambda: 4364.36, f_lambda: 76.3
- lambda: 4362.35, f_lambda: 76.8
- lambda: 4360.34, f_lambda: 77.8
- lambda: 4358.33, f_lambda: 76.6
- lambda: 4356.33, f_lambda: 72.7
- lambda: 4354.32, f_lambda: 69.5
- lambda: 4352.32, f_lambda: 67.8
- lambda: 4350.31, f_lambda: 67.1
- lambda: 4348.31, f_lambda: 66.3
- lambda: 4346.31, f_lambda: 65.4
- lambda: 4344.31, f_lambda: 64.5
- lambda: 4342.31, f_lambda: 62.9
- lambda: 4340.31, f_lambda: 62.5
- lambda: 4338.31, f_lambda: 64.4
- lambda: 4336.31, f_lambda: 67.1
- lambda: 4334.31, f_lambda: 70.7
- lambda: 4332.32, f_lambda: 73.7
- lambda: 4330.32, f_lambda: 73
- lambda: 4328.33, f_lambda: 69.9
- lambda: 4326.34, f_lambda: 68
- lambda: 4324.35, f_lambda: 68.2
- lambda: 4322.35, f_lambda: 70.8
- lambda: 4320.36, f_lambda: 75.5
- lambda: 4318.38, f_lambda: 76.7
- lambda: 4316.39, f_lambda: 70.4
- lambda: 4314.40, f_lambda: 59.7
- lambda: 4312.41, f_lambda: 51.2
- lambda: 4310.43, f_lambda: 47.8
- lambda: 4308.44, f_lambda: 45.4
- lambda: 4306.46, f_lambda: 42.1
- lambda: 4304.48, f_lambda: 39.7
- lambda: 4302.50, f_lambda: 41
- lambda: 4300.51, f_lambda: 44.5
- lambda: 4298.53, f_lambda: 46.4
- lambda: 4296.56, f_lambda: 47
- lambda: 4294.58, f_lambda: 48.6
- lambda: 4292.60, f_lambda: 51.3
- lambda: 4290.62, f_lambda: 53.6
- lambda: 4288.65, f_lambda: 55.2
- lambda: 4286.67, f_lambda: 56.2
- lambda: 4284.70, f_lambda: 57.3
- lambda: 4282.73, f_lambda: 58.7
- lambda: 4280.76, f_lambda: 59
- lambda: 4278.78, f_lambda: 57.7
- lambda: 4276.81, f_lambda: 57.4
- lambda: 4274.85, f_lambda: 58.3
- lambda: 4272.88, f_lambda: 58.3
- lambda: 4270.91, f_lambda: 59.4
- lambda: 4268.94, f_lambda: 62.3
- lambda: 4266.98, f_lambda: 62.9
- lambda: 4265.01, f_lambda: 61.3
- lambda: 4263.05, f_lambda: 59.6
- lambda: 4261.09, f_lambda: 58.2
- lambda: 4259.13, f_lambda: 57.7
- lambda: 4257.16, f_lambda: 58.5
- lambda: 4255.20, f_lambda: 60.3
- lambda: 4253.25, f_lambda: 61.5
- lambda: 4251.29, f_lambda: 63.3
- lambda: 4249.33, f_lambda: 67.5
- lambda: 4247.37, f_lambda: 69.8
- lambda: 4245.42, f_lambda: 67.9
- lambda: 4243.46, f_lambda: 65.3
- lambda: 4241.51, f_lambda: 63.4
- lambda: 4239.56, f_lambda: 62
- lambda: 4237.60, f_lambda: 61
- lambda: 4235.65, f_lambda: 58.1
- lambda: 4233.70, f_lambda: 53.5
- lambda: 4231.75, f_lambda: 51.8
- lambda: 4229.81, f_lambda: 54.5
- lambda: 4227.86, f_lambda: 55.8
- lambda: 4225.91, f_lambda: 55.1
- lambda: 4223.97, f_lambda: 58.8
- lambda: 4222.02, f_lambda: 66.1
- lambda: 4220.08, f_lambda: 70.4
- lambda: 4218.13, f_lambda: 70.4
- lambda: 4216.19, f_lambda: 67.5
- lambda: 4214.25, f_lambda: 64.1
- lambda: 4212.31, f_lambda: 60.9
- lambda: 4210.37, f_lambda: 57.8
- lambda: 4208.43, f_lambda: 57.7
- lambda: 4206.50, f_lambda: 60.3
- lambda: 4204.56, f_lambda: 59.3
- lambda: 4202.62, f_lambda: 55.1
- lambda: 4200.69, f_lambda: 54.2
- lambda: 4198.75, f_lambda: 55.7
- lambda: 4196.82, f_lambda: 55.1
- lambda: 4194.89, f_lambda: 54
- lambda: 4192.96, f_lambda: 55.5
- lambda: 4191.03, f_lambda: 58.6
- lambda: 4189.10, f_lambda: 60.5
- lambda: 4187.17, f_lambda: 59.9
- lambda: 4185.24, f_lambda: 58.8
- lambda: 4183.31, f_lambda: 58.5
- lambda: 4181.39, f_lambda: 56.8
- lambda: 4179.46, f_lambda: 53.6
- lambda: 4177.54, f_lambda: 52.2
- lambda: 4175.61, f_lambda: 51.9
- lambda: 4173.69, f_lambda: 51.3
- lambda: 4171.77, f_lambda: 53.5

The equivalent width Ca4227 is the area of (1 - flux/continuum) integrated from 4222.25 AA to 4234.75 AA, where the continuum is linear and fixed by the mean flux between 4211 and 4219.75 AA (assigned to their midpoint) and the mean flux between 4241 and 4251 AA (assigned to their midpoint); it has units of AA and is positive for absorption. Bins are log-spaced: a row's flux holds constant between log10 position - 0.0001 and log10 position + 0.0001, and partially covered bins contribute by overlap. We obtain 2.0 AA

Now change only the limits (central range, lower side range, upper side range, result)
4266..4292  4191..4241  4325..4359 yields 2.3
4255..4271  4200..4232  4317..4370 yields 1.0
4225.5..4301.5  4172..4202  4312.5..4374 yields 5.6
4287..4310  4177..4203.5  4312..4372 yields 6.6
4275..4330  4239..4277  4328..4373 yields 7.9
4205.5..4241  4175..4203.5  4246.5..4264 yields -0.8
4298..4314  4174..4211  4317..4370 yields 5.2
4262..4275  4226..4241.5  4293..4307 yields -2.6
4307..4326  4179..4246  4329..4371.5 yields 1.5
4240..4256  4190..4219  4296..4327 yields -1.9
